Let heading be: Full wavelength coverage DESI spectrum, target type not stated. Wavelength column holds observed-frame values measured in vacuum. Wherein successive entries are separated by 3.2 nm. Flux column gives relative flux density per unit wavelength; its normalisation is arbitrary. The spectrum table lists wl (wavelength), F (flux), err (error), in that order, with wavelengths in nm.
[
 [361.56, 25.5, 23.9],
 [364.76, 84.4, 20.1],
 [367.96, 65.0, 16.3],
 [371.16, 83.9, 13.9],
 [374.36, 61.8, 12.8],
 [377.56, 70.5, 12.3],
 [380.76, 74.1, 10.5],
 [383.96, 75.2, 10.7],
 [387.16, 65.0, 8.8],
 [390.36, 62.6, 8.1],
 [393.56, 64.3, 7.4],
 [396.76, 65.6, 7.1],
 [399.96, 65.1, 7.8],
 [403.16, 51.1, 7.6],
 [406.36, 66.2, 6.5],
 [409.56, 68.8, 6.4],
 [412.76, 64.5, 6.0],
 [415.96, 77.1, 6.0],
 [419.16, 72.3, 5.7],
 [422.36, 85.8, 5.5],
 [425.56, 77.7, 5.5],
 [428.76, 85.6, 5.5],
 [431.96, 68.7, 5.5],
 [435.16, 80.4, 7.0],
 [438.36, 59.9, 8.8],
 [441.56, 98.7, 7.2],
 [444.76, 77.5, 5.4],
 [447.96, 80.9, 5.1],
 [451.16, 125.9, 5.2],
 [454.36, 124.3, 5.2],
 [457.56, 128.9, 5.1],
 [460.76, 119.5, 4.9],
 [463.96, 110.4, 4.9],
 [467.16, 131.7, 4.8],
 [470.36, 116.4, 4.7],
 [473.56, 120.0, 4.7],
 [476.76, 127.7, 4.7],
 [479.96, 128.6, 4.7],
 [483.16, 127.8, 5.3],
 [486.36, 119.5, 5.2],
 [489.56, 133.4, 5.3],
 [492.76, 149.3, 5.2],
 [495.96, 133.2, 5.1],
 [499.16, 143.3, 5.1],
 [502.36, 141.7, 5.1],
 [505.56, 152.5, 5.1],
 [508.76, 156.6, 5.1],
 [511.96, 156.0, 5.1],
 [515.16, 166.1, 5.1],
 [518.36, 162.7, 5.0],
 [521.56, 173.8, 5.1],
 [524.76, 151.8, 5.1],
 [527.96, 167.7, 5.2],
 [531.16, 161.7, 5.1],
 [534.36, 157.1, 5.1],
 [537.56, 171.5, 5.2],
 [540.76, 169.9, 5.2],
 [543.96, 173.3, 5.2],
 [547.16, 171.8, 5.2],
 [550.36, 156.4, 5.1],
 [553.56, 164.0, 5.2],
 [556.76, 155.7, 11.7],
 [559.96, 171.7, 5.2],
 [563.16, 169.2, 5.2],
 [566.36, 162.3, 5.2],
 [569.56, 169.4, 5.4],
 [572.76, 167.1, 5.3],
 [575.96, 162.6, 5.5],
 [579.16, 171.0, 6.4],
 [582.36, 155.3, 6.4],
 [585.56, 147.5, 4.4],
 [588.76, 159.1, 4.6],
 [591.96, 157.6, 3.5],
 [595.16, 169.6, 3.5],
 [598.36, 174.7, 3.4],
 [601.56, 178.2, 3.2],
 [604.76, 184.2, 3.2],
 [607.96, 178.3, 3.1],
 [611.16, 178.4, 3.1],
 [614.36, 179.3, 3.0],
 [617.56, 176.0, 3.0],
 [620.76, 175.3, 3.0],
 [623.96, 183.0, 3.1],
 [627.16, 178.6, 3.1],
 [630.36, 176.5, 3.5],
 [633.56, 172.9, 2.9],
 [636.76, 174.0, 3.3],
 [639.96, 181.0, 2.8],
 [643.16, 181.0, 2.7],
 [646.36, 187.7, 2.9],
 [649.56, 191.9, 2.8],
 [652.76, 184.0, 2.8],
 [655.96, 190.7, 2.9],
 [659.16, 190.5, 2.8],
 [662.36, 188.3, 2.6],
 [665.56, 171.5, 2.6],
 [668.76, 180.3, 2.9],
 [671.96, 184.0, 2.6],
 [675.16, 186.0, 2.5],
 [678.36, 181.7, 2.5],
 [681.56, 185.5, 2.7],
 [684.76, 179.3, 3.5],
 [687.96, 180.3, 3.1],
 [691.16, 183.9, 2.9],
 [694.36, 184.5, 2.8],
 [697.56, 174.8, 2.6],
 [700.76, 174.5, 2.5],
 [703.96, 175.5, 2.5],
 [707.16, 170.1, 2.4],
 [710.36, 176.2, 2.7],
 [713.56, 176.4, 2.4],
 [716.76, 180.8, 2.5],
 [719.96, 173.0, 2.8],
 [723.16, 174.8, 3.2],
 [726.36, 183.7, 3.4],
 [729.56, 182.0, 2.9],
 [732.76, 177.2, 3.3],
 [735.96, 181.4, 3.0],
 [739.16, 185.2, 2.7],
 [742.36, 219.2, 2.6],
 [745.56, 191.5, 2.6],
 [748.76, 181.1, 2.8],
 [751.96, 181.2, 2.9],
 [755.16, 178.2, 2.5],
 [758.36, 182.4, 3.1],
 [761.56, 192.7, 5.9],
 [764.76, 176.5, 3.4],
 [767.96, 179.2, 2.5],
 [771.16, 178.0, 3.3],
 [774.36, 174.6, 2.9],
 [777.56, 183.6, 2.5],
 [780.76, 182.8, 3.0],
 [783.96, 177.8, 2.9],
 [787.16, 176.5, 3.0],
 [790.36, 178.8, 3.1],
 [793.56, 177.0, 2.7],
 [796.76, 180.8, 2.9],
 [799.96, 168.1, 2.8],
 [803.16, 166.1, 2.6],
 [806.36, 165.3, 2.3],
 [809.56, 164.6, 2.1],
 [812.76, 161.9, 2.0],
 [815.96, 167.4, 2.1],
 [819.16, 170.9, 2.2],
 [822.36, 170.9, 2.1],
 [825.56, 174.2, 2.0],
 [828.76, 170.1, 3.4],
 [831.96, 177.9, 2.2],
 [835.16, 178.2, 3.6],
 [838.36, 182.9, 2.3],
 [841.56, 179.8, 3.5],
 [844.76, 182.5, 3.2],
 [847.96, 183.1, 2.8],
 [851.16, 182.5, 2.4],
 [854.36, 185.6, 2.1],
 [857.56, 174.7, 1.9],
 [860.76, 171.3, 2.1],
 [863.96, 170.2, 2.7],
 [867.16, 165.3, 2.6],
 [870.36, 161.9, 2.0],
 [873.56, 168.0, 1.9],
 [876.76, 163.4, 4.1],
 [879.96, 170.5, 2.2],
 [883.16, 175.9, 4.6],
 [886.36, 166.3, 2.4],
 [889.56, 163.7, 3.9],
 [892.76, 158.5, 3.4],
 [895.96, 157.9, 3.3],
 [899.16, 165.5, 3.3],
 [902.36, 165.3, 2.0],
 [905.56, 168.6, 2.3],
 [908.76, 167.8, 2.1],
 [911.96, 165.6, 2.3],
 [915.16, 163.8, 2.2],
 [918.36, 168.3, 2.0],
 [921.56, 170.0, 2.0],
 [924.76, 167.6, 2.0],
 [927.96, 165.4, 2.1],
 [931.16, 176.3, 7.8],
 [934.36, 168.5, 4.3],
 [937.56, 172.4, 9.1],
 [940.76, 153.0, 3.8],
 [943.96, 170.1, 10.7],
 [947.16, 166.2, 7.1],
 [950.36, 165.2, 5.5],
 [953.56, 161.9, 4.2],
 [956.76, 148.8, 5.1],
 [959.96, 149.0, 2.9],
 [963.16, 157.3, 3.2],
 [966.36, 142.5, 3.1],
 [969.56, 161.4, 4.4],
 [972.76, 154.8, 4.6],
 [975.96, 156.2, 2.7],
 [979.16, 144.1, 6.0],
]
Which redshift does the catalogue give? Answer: 0.13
